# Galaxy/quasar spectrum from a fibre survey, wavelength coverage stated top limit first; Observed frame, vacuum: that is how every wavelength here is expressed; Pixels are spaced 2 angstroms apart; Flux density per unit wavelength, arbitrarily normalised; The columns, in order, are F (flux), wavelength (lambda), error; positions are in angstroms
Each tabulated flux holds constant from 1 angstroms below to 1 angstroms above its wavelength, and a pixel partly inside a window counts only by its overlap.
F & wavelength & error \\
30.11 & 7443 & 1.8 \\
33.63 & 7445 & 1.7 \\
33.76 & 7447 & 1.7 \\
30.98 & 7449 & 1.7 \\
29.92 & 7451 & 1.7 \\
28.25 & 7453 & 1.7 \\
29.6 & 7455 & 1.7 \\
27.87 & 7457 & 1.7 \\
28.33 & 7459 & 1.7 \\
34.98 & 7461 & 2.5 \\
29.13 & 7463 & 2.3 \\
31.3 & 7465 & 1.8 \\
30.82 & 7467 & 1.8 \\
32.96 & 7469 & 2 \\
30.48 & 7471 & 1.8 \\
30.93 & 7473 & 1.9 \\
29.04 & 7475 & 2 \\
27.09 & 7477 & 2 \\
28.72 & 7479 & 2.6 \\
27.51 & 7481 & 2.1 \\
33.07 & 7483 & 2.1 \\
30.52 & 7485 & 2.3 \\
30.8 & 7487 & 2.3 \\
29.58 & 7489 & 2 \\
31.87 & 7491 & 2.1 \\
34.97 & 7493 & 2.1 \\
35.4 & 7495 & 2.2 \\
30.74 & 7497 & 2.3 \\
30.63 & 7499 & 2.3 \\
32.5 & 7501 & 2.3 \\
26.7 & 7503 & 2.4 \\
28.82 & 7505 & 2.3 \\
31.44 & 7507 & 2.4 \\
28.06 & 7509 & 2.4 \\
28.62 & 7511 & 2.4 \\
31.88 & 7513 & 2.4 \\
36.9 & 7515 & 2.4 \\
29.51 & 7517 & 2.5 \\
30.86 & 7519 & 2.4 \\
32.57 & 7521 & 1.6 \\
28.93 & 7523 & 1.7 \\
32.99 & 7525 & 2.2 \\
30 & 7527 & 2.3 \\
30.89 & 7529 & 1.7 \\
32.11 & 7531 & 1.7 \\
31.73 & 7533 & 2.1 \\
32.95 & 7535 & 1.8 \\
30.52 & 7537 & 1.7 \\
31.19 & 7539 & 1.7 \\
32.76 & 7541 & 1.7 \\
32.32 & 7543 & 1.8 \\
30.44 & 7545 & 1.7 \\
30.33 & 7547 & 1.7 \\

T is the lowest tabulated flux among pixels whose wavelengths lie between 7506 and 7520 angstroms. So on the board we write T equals 28.06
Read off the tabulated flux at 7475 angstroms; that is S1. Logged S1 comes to 29.04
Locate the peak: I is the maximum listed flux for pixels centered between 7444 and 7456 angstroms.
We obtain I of 33.76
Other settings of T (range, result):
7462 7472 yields 29.13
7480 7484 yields 27.51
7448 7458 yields 27.87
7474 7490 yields 27.09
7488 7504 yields 26.7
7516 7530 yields 28.93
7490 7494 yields 31.87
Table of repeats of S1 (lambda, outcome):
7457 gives 27.87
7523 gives 28.93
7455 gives 29.6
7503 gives 26.7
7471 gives 30.48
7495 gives 35.4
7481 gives 27.51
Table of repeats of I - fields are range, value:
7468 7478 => 32.96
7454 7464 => 34.98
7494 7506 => 35.4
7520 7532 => 32.99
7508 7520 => 36.9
